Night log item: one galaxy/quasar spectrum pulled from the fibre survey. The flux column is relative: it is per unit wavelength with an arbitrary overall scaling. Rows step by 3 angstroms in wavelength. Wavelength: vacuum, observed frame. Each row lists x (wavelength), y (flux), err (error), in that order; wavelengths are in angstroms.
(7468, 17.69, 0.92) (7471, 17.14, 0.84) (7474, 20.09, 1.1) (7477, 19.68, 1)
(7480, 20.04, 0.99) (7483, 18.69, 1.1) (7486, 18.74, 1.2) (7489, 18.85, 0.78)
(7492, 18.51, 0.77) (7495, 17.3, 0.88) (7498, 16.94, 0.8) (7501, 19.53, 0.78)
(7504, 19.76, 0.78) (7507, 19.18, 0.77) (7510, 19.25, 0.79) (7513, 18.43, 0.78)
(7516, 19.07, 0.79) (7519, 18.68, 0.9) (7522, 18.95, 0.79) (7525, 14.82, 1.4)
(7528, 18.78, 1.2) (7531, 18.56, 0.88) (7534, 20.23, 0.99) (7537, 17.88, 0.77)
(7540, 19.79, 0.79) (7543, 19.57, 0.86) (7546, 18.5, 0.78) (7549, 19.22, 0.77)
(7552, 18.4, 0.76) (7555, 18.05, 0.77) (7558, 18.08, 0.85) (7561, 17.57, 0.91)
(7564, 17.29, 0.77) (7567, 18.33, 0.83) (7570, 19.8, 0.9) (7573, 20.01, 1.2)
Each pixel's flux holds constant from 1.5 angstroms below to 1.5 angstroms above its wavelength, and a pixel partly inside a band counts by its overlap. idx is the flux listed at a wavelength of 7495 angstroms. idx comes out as 17.3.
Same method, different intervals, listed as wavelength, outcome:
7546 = 18.5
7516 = 19.07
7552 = 18.4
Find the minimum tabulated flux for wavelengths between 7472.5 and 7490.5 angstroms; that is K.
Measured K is 18.69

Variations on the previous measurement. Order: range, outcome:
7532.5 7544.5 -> 17.88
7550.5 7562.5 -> 17.57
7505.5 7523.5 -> 18.43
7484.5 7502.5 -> 16.94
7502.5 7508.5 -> 19.18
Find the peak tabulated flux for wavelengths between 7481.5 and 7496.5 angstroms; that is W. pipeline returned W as 18.85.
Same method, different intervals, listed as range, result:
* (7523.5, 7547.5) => 20.23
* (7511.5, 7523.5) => 19.07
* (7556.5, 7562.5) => 18.08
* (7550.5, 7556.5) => 18.4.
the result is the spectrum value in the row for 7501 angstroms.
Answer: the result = 19.53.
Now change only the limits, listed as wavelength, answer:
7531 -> 18.56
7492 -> 18.51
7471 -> 17.14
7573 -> 20.01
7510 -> 19.25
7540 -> 19.79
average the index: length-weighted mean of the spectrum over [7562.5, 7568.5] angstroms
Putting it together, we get 17.8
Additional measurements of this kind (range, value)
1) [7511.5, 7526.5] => 18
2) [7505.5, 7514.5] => 19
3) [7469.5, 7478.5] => 19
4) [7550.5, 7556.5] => 18.2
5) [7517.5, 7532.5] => 18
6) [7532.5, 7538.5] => 19.1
